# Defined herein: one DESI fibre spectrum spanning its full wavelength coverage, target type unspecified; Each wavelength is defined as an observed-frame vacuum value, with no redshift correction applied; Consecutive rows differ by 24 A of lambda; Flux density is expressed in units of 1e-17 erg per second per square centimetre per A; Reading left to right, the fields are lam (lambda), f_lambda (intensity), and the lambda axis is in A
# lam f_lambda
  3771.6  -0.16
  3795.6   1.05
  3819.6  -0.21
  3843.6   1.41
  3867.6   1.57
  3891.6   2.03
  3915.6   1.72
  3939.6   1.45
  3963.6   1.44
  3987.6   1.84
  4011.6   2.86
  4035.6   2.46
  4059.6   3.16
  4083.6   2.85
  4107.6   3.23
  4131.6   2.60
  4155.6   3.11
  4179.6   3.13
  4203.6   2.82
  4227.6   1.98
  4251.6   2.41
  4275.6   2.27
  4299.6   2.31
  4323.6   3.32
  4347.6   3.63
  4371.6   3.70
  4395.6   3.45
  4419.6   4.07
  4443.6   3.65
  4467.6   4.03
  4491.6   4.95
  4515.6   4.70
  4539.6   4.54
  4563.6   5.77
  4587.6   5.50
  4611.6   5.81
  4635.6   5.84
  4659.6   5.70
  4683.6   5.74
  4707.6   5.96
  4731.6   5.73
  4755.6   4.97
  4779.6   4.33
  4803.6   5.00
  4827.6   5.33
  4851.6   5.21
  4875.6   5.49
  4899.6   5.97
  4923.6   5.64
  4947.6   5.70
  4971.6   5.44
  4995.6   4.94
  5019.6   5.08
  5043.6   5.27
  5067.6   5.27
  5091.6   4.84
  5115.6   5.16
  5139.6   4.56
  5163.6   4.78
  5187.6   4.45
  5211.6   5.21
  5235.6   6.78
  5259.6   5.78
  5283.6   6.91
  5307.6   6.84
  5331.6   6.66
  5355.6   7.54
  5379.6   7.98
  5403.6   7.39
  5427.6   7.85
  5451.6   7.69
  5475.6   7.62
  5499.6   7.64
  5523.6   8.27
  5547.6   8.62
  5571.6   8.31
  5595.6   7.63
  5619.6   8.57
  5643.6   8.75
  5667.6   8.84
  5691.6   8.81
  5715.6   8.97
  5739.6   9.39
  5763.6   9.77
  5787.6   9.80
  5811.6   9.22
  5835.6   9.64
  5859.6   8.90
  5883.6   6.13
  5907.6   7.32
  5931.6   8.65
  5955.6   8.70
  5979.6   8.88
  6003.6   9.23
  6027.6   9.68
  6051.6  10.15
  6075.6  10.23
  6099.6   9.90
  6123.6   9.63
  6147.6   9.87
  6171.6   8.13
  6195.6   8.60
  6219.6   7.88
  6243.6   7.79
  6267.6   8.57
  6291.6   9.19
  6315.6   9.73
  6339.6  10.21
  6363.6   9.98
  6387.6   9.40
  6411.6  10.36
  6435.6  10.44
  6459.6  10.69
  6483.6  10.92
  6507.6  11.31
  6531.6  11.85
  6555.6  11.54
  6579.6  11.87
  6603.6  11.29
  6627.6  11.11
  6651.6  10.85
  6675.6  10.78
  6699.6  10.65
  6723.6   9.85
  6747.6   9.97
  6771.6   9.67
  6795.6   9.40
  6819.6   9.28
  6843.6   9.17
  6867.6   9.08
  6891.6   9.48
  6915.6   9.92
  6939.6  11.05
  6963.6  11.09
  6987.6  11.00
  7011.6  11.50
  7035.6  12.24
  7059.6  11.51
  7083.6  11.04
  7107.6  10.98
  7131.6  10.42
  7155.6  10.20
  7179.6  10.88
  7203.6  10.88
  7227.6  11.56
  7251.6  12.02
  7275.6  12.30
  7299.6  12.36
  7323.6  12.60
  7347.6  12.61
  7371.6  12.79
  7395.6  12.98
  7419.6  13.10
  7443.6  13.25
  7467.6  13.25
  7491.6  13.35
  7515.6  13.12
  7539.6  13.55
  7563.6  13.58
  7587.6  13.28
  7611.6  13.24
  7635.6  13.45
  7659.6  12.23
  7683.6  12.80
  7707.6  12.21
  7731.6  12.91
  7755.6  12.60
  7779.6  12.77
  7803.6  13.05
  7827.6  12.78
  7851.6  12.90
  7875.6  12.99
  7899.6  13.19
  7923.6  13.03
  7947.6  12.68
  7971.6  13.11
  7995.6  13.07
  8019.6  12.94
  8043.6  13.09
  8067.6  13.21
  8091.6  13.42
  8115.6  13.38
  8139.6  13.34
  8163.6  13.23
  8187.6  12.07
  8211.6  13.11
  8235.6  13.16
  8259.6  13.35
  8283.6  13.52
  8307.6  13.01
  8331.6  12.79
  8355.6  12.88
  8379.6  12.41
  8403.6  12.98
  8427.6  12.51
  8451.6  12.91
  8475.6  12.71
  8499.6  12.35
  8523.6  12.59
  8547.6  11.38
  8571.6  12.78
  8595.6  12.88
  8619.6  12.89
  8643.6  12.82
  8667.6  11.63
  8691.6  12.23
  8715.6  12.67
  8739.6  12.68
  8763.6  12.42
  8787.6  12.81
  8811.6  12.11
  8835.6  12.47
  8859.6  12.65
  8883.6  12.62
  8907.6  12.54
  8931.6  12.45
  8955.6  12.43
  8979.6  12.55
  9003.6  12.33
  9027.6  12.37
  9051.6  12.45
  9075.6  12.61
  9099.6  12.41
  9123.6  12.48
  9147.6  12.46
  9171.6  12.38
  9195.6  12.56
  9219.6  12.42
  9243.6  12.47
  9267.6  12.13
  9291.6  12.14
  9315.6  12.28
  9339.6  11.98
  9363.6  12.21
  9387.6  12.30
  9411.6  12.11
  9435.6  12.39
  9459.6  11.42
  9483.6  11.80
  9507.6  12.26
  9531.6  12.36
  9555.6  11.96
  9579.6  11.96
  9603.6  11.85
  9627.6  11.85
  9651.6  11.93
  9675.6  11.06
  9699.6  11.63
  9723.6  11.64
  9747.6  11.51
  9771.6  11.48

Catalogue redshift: 0.000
